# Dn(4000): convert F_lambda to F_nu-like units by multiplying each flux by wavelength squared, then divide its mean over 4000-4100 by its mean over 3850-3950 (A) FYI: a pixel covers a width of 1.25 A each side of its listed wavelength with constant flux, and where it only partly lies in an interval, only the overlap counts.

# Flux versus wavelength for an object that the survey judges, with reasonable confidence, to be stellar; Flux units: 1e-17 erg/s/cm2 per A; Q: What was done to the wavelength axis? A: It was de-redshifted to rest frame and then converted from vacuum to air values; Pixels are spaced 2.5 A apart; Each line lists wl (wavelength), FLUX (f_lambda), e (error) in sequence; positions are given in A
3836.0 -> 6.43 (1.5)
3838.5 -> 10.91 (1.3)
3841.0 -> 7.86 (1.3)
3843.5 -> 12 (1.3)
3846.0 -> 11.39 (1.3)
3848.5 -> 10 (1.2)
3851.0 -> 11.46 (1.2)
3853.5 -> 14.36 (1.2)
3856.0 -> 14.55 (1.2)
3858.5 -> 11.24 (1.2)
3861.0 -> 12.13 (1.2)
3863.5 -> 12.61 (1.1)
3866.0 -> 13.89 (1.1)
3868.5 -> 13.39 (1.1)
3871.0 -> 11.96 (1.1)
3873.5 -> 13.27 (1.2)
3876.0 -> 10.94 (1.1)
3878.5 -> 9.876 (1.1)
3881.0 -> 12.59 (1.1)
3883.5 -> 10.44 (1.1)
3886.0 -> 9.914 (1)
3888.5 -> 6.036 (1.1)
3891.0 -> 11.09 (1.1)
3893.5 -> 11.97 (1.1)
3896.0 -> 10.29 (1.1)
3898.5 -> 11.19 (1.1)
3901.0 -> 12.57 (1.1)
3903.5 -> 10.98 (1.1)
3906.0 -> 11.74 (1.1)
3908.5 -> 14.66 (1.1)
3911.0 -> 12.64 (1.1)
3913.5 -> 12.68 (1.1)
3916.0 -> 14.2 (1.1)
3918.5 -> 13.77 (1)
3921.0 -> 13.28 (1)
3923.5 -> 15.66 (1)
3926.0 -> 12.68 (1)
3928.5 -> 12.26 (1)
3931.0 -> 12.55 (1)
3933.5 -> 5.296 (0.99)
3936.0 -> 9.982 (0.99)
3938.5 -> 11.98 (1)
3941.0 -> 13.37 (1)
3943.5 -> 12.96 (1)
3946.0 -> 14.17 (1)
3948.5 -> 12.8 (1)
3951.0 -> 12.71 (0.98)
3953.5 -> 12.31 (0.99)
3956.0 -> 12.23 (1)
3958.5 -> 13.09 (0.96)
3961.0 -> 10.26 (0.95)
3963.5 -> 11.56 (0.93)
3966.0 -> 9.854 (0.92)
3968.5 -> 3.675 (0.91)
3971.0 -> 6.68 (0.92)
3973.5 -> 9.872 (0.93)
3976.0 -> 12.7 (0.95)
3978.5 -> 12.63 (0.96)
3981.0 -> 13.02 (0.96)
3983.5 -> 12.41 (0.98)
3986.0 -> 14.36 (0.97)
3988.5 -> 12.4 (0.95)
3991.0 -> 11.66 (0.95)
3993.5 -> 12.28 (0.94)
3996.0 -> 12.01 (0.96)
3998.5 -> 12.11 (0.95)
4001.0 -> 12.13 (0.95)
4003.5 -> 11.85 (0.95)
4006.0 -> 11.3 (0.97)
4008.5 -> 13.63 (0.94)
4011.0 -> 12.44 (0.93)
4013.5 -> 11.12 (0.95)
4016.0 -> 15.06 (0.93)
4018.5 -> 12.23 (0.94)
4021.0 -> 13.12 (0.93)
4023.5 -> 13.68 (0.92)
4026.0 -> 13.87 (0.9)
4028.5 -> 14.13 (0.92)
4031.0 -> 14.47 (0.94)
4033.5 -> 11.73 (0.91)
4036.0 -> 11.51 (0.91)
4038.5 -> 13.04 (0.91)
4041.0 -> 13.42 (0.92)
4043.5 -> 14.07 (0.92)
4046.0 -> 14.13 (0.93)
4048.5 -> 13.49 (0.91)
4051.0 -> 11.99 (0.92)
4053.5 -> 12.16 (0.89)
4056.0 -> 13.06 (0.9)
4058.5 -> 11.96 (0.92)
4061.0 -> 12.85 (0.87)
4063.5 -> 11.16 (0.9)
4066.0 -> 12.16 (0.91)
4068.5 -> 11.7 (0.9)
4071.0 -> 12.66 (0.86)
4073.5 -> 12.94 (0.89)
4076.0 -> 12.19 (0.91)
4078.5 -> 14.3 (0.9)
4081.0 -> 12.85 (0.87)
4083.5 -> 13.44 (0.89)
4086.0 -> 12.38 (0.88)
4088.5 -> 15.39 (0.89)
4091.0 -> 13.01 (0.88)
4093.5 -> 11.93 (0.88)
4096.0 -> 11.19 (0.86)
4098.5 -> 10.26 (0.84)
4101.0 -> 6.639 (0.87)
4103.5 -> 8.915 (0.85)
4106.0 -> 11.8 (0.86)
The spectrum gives 1.1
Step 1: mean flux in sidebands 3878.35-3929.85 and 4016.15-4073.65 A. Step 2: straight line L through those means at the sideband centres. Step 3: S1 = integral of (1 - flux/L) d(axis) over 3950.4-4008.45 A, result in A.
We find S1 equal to 4.6 A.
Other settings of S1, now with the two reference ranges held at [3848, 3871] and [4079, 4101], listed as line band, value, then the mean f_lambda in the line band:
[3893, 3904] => 1.1 A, 11.4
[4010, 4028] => -1.1 A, 13.1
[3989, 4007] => 0.7 A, 11.9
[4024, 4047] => -1.9 A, 13.4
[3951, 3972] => 3.9 A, 10.2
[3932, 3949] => 1.4 A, 11.5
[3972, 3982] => 0.5 A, 11.9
